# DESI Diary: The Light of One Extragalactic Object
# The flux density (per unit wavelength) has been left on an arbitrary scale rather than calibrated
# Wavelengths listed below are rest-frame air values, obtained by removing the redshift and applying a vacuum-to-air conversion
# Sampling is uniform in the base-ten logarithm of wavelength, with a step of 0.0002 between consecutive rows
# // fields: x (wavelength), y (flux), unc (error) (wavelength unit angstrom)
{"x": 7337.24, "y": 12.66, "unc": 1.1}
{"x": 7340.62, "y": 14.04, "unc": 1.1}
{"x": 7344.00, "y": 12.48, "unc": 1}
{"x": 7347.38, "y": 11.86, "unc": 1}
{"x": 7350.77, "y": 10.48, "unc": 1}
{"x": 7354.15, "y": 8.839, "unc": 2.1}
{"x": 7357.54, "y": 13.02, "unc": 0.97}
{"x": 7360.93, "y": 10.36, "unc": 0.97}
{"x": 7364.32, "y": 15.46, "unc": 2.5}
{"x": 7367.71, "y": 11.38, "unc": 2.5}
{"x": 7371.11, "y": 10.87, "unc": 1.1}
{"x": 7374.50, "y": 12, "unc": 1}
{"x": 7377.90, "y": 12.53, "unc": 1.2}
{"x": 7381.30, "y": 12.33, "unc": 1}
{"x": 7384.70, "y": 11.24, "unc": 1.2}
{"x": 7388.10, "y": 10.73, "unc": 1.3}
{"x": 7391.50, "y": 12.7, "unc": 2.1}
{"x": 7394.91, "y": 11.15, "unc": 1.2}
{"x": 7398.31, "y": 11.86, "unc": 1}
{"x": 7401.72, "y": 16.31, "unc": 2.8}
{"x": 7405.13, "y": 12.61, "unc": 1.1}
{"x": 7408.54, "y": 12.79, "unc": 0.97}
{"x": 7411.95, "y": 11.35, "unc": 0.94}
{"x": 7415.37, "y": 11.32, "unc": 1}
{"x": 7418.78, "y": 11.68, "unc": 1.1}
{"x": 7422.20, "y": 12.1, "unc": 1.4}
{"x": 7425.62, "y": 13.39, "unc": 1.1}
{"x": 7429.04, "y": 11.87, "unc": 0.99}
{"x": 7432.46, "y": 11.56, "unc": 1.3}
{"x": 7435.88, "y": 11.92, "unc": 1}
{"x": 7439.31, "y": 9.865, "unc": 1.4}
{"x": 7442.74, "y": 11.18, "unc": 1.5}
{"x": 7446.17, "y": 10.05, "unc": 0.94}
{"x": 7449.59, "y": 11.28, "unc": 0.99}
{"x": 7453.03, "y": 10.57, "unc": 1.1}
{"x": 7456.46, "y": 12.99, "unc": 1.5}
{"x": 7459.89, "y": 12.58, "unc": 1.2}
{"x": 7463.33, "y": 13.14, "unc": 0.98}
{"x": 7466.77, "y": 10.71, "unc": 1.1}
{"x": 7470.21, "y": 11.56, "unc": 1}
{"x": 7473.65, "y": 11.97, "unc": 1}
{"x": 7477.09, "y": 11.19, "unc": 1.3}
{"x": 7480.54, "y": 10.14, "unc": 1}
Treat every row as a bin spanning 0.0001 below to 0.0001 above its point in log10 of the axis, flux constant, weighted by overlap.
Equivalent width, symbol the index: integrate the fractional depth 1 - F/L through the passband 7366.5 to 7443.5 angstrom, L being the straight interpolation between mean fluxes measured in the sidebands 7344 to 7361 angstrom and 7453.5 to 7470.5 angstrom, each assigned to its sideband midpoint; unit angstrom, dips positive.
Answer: -2.38 angstrom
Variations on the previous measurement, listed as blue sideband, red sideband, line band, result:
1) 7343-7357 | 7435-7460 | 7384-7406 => -2.6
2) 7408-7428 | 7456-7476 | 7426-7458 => 1.9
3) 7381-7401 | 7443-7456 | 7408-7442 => -1.3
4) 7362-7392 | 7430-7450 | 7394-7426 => -2.6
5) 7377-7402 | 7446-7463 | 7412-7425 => 0.2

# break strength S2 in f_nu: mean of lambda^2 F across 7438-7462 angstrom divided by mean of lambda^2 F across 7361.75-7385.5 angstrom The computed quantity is 0.9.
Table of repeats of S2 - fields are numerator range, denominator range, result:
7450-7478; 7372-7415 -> 0.98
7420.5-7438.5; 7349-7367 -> 1.06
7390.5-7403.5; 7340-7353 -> 1.11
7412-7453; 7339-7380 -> 0.98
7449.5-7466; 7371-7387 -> 1.04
